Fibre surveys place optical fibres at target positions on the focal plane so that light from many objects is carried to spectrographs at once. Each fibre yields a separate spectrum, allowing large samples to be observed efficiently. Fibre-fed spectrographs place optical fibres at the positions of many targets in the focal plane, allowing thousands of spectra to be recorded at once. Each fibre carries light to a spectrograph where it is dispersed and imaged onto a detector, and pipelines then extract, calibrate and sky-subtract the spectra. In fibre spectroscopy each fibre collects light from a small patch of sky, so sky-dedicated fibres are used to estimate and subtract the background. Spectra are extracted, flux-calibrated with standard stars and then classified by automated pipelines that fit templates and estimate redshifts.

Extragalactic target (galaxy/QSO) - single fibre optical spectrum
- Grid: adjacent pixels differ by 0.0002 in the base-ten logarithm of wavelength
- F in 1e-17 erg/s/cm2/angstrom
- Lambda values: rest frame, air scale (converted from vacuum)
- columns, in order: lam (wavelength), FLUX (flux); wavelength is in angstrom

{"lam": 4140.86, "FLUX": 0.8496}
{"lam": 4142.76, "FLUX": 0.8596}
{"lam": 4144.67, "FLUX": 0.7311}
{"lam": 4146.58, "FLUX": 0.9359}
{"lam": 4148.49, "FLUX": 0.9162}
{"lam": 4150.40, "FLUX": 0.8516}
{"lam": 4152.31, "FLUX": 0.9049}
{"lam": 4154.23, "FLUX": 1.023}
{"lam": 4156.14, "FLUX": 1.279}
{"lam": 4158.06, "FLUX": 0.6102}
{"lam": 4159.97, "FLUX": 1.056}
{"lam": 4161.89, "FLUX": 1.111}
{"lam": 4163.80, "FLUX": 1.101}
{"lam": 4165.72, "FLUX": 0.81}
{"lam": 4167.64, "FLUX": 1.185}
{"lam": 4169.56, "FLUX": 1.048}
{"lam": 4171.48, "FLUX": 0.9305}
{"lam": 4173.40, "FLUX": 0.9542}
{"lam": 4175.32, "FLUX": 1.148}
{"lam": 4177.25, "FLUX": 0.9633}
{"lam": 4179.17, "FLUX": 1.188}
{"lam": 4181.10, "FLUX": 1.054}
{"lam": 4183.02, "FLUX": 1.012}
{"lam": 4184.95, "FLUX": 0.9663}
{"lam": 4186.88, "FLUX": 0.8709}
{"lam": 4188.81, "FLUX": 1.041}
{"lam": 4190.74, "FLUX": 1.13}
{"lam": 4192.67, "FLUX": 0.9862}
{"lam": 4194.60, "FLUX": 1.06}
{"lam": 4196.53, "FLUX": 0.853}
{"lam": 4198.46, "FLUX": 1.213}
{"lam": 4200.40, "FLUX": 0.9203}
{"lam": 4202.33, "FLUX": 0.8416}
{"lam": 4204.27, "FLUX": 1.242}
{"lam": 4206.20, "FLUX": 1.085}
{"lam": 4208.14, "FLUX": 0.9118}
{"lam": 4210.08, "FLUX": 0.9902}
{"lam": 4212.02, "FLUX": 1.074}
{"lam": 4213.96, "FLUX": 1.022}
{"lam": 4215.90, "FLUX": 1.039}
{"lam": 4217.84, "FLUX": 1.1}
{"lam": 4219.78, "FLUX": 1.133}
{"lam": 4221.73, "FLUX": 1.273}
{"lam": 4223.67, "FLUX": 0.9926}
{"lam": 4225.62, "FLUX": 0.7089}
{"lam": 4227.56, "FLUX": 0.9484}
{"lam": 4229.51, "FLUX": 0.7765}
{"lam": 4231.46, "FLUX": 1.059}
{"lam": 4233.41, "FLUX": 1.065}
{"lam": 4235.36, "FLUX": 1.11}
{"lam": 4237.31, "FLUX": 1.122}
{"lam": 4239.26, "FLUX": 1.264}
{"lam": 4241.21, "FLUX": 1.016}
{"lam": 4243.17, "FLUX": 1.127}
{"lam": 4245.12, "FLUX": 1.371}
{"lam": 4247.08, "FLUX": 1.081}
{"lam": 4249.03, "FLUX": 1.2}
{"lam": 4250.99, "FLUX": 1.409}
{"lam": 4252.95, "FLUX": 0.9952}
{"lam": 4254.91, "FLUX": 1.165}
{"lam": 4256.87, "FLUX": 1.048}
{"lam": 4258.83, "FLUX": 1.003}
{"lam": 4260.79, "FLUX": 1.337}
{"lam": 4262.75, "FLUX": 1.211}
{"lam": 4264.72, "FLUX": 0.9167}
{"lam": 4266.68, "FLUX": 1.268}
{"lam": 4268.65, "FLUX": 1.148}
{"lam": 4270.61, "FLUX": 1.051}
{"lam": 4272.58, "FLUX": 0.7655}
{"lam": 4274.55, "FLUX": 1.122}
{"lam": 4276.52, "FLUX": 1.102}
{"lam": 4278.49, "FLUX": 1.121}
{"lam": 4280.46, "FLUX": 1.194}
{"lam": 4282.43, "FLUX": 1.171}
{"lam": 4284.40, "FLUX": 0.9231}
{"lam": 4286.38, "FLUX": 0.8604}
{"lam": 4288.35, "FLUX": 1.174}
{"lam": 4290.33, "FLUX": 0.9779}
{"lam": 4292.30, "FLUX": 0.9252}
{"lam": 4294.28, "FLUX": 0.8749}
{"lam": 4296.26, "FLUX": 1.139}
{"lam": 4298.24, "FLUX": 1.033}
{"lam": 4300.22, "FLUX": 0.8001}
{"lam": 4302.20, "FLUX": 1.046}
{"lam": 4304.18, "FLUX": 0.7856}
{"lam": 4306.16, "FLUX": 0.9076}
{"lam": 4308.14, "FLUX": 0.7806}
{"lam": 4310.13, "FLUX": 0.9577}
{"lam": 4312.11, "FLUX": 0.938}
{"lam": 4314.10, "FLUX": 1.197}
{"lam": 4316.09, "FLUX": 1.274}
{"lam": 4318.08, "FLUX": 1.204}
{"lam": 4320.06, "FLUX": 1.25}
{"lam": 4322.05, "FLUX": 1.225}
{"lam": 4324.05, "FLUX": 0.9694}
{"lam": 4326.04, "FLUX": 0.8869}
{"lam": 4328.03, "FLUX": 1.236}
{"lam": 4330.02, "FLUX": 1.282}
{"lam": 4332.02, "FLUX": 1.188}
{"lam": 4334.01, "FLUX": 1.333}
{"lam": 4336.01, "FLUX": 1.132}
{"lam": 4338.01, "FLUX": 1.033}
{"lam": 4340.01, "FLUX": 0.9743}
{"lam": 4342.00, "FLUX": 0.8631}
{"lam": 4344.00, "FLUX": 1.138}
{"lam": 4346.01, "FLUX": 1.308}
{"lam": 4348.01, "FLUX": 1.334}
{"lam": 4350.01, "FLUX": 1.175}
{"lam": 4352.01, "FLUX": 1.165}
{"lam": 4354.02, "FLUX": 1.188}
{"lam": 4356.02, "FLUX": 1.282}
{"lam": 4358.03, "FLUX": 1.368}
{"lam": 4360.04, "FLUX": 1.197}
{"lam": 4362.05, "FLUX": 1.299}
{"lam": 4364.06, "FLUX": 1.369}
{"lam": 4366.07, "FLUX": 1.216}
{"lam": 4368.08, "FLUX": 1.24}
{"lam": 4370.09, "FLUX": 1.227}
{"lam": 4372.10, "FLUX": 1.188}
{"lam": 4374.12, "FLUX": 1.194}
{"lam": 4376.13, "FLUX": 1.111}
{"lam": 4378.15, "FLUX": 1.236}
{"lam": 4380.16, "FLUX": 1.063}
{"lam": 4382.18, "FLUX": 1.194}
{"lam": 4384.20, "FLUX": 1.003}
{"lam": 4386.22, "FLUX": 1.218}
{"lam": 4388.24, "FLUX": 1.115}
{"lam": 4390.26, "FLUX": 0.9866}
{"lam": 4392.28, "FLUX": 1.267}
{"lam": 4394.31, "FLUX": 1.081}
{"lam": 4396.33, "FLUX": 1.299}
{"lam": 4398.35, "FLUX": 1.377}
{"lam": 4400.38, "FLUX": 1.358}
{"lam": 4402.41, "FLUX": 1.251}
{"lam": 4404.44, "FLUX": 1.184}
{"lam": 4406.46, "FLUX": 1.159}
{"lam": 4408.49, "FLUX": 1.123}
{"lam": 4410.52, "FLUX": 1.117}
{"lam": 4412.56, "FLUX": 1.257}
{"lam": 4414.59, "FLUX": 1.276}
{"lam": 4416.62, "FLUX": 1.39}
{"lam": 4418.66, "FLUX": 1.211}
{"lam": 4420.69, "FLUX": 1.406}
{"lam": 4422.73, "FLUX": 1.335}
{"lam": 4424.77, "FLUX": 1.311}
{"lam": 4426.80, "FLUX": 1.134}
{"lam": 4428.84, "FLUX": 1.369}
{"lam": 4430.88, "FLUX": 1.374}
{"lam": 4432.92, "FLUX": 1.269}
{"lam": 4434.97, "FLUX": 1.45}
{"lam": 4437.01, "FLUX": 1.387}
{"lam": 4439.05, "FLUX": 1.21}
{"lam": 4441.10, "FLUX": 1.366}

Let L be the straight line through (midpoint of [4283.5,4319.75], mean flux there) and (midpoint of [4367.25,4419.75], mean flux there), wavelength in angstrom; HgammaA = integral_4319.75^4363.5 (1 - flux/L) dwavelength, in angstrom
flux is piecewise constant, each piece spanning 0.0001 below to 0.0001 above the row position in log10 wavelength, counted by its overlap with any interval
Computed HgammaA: -3.71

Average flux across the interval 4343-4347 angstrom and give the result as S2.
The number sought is 1.22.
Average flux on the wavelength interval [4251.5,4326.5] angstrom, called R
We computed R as 1.05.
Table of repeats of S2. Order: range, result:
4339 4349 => 1.12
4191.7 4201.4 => 1.01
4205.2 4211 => 0.998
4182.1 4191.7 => 1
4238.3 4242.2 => 1.14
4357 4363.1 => 1.29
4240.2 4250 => 1.16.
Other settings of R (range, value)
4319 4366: 1.18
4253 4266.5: 1.11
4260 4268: 1.18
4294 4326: 1.02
